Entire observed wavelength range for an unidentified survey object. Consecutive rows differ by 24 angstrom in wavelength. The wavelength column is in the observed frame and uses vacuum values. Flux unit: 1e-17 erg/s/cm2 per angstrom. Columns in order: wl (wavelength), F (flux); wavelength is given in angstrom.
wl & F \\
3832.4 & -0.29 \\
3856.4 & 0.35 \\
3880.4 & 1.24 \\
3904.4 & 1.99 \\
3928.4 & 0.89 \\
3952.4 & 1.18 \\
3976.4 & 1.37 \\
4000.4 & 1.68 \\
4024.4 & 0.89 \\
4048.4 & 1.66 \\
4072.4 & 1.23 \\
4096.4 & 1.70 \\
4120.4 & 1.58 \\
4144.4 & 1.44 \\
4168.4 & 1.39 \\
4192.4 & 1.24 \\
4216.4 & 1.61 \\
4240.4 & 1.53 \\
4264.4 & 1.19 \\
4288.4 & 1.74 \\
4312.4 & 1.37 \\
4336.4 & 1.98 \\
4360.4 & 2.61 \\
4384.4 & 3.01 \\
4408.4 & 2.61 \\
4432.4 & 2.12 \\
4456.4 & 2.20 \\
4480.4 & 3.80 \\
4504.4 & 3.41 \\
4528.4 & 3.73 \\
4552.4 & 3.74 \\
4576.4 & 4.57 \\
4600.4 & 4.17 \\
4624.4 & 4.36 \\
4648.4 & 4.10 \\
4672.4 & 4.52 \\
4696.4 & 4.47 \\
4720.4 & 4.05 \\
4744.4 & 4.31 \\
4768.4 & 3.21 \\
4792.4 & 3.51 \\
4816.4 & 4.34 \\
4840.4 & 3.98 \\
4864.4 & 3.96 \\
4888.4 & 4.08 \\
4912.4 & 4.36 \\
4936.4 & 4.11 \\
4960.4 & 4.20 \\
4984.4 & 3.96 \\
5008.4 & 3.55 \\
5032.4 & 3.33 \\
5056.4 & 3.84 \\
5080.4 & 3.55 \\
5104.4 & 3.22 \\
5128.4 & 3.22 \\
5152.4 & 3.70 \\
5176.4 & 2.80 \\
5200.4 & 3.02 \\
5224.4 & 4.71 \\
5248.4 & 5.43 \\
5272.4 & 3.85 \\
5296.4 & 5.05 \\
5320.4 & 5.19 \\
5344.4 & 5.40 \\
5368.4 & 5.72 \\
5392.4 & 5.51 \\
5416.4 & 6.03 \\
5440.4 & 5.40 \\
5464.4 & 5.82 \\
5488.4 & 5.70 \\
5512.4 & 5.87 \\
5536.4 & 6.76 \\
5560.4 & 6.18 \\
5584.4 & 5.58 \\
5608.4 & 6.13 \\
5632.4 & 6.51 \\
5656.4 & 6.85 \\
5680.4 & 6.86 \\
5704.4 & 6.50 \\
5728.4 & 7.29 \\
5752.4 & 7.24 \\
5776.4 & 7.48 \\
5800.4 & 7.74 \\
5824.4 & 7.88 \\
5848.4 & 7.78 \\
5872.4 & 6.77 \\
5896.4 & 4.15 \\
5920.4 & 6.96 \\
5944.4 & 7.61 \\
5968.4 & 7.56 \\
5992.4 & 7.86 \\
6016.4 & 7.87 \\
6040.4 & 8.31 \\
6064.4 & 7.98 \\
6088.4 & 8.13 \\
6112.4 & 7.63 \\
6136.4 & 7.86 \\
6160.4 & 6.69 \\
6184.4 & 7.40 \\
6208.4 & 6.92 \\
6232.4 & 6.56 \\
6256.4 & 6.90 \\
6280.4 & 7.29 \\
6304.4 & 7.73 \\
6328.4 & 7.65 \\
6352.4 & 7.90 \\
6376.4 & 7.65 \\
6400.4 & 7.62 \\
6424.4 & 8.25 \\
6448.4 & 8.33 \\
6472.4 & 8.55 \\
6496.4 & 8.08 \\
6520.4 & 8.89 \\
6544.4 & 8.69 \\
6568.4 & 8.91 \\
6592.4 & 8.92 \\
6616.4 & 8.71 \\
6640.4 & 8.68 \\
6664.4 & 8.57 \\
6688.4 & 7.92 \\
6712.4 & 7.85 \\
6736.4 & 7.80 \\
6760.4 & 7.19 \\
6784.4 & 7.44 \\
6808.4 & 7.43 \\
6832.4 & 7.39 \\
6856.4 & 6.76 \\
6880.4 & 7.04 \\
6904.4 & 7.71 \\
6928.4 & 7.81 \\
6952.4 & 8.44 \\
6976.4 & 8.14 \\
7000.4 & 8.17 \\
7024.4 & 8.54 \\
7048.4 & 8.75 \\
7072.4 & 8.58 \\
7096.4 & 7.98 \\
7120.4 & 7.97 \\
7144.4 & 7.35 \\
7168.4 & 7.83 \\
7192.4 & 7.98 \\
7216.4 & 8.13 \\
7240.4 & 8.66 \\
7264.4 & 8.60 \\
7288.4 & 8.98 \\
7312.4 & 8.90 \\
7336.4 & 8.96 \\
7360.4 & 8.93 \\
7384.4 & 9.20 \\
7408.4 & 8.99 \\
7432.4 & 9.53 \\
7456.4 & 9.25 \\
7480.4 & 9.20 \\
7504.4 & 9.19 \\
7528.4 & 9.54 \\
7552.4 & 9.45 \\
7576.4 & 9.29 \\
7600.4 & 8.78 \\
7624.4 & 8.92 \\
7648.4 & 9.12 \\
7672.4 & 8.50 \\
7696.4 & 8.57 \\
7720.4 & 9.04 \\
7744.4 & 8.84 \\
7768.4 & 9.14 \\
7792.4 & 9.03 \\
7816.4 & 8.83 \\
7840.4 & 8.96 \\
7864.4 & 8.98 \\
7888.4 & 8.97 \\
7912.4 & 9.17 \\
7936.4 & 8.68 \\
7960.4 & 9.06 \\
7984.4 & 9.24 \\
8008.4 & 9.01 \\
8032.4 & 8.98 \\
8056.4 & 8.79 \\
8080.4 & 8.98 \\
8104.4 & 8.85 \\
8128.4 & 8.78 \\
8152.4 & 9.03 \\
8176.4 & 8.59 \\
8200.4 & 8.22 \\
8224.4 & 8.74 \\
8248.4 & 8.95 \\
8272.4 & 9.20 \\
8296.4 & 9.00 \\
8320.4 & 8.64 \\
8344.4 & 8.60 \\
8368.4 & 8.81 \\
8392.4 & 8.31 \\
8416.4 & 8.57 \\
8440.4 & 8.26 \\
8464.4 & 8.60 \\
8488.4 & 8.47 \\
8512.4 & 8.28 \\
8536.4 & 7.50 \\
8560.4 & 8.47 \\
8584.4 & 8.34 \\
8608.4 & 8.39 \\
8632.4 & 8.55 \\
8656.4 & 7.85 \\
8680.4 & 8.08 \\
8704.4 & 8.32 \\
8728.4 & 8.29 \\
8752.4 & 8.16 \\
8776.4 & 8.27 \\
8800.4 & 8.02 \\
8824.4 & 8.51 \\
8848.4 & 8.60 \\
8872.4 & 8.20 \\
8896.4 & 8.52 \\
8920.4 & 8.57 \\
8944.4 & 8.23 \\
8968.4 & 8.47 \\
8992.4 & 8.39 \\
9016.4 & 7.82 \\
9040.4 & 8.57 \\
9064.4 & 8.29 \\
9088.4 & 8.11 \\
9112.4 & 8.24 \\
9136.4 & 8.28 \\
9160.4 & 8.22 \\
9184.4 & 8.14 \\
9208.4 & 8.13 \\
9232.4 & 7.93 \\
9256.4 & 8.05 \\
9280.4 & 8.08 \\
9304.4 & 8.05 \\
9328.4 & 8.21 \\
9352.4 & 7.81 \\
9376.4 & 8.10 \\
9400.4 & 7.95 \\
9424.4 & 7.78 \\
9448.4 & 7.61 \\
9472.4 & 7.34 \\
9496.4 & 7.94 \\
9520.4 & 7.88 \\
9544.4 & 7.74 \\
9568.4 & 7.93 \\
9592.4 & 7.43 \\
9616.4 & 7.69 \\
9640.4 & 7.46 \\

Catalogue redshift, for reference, 0.000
